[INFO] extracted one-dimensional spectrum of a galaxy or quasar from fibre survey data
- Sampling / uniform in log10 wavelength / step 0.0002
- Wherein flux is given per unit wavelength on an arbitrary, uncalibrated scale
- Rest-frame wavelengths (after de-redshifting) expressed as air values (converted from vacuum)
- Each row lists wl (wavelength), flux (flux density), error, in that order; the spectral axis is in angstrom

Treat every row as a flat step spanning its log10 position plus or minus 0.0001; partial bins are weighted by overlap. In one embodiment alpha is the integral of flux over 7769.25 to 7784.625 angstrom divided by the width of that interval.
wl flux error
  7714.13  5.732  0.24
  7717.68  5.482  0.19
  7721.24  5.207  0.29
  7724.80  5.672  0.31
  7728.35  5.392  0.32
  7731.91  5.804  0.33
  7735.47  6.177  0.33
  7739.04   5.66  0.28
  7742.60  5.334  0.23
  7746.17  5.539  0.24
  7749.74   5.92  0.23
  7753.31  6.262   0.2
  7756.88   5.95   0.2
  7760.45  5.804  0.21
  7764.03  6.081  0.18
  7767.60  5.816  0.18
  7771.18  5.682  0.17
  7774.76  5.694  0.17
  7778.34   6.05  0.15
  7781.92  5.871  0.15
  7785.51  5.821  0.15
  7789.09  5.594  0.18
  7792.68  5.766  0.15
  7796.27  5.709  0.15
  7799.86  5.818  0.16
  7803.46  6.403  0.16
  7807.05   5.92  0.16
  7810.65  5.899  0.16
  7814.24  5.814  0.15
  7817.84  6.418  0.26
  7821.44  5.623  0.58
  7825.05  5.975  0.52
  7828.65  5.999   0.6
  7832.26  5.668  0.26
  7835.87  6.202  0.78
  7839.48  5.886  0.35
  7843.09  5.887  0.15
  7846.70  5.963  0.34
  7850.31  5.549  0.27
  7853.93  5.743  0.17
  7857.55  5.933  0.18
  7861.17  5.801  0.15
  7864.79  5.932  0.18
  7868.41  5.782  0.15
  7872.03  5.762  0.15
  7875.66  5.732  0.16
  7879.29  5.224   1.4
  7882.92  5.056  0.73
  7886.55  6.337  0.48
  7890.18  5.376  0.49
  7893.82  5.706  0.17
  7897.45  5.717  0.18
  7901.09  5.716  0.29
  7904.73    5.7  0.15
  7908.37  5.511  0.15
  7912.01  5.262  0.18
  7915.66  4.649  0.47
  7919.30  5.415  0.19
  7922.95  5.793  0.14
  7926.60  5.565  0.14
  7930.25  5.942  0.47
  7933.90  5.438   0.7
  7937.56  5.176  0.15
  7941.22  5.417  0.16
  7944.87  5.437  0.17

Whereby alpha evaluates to 5.82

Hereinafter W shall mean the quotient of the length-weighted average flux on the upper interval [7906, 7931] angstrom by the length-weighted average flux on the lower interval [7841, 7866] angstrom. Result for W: 0.9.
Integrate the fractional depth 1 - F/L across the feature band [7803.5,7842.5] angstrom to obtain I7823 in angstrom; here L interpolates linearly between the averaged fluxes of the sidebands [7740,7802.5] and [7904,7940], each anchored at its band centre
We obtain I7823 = -1.9 angstrom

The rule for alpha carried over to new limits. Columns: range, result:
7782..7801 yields 5.75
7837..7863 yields 5.83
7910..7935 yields 5.44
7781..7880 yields 5.85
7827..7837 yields 5.94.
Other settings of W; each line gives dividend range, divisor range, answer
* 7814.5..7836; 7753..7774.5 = 1.01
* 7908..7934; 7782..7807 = 0.93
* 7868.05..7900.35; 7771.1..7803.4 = 0.97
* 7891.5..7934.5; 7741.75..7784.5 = 0.95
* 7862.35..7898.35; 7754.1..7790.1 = 0.97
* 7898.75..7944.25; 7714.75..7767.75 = 0.95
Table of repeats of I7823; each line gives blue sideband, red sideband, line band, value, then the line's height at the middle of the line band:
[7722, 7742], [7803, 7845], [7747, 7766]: -0.7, 5.76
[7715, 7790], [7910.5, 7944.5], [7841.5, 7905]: -2.3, 5.52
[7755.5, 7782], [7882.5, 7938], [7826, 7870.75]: -1.4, 5.69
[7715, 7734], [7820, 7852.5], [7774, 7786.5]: -0.4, 5.7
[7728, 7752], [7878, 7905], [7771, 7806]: -1.0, 5.68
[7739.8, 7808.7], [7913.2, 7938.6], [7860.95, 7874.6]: -0.6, 5.59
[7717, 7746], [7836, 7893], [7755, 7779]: -1.0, 5.63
